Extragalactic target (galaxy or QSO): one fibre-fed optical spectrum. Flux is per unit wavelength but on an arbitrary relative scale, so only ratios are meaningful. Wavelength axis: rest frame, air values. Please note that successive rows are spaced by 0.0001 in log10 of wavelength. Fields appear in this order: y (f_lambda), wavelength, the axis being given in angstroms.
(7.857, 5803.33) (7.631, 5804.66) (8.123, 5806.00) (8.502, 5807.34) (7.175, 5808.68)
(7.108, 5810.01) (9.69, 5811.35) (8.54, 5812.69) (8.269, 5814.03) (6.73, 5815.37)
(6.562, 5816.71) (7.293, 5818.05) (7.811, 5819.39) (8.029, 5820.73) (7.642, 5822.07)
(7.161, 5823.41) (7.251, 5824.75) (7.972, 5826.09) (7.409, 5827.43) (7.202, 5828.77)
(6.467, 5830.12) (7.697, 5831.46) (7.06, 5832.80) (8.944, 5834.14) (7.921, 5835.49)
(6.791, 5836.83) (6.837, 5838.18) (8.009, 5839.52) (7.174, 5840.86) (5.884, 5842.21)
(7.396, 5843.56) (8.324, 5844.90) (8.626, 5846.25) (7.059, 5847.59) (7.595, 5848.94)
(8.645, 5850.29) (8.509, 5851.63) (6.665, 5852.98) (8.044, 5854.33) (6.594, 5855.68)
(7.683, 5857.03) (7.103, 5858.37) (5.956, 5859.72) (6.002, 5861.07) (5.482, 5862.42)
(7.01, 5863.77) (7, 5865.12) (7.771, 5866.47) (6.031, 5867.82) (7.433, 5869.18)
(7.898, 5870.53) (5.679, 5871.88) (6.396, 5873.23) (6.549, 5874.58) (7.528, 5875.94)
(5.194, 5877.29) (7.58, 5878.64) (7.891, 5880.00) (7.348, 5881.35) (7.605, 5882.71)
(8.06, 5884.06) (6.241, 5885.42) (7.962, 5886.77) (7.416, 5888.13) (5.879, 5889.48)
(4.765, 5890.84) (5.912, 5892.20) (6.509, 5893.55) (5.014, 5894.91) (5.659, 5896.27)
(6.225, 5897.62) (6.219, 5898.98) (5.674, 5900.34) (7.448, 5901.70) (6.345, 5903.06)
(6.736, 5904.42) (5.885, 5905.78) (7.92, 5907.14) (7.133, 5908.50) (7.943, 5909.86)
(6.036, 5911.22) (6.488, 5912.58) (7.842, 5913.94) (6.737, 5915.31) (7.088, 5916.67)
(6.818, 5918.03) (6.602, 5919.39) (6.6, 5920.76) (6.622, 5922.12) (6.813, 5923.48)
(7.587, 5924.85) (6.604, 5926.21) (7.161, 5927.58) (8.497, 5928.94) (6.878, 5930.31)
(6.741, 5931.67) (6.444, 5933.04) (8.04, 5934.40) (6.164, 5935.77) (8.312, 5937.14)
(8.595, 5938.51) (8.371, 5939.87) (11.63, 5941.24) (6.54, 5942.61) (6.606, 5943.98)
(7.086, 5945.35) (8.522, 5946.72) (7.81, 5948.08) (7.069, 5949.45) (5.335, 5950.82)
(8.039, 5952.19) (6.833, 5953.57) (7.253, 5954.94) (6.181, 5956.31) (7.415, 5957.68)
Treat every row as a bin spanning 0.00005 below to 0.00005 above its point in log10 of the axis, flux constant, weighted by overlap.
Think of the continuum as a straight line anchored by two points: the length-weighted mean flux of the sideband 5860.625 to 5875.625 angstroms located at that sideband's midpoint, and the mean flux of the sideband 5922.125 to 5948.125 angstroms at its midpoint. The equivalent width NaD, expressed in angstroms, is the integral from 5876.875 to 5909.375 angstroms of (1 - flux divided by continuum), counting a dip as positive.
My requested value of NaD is 1.8 angstroms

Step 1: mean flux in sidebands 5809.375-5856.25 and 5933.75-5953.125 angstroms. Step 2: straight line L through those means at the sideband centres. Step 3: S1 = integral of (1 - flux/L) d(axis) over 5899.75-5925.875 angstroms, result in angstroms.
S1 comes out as 2.76 angstroms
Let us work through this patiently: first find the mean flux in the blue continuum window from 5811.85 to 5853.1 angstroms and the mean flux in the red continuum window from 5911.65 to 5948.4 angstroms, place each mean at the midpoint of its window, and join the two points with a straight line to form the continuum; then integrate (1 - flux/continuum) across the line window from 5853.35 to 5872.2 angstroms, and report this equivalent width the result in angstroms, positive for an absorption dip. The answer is 1.6 angstroms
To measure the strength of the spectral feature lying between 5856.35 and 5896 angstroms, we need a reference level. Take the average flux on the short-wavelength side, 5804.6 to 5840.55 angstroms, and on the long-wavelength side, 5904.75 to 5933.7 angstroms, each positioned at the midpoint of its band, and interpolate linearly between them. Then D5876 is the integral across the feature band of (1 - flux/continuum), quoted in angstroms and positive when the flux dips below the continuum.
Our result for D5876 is 3.0 angstroms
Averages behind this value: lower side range 7.62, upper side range 6.97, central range 6.71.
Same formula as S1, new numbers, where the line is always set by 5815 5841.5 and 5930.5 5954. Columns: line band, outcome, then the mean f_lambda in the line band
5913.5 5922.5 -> 0.74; 6.88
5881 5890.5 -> 0.44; 7.12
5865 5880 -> 1.19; 6.86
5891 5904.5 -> 2.50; 6.1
